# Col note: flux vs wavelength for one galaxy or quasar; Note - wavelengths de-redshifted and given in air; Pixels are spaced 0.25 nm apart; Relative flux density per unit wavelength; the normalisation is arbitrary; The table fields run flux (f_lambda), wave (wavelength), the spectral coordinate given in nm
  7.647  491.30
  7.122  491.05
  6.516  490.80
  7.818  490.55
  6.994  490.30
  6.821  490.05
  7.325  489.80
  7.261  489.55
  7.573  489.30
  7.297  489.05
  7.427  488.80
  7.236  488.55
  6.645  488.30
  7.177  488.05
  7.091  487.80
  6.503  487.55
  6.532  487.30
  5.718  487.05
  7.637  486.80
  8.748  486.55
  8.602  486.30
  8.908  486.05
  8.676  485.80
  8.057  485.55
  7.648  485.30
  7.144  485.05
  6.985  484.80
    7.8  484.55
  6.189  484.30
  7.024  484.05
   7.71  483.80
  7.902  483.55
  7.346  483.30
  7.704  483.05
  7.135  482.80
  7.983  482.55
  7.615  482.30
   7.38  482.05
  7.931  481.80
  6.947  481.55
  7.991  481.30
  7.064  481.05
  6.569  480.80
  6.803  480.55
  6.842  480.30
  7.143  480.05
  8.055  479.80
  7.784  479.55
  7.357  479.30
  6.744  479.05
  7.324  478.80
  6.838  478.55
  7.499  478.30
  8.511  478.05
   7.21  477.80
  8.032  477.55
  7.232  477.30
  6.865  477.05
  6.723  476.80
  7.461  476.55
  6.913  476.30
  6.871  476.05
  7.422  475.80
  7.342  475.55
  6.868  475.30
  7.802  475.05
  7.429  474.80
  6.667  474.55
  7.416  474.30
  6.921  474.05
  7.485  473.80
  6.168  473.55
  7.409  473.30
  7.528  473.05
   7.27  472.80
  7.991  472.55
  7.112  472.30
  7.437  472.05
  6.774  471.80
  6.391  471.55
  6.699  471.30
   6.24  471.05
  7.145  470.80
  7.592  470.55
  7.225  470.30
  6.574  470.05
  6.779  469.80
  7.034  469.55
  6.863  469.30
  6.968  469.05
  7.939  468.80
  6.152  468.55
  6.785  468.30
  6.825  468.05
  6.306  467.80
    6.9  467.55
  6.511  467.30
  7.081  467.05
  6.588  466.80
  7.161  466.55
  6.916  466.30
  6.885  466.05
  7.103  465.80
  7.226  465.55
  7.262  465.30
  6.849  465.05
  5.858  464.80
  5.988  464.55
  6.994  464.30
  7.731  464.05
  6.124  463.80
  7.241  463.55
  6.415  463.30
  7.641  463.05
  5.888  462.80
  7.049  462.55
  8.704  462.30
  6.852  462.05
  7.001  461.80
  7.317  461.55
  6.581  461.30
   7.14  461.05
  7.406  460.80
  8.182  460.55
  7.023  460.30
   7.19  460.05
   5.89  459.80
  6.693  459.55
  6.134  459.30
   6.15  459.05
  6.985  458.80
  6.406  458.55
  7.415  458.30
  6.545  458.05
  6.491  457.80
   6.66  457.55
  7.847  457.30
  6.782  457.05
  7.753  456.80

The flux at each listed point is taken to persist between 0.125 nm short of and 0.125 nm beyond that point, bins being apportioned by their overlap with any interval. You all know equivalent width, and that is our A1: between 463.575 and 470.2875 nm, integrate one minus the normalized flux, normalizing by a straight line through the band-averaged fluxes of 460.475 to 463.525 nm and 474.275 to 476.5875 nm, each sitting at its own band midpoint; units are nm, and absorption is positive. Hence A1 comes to 0.32 nm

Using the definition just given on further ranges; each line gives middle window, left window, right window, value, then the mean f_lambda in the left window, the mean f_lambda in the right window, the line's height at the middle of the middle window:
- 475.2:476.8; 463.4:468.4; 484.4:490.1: 0.00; 6.81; 7.43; 7.11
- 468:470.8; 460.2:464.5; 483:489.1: 0.09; 7.12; 7.43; 7.21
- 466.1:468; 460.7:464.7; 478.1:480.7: 0.08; 6.99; 7.27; 7.07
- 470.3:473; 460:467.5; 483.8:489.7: 0.02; 6.99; 7.39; 7.13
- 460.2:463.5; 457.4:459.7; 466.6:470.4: -0.24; 6.61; 6.84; 6.69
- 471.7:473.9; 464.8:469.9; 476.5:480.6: -0.05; 6.88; 7.33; 7.1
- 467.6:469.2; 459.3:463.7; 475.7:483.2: 0.07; 7.04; 7.33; 7.15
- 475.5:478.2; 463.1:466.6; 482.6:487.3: -0.01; 6.85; 7.58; 7.29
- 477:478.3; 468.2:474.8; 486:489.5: -0.08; 7.03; 7.33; 7.14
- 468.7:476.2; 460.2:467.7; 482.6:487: 0.17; 6.98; 7.69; 7.27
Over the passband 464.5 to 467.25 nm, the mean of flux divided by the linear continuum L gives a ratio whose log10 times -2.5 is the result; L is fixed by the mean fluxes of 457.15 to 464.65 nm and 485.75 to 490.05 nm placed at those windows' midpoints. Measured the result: 0.03 mag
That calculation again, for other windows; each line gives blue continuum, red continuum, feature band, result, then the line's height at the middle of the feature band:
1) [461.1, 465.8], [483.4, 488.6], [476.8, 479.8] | -0.02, 7.26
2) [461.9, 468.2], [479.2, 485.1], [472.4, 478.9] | -0.02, 7.17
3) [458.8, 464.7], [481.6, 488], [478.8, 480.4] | 0.01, 7.38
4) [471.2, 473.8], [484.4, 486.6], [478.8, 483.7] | 0.05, 7.72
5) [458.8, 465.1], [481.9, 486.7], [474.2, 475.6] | 0.02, 7.37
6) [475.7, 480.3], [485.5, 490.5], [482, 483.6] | -0.03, 7.36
